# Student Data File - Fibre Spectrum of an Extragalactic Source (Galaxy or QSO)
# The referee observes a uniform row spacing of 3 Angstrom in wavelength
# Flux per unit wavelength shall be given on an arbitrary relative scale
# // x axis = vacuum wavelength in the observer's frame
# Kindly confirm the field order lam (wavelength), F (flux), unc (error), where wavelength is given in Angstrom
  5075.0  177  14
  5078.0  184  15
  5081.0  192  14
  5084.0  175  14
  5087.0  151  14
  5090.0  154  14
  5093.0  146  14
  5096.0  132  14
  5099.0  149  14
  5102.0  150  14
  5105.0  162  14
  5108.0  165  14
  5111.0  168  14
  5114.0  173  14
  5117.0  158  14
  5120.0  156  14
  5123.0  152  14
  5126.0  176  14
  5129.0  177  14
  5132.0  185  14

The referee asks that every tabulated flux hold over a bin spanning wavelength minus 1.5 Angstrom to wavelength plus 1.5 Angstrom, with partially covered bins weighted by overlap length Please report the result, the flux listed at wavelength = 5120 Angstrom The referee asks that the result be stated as 156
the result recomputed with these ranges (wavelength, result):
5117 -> 158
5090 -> 154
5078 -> 184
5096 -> 132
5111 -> 168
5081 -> 192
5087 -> 151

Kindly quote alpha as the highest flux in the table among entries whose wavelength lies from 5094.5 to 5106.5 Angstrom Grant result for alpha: 162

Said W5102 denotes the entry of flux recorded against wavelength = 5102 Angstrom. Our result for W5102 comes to 150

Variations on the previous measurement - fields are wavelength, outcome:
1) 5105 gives 162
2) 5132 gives 185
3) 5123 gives 152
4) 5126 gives 176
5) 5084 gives 175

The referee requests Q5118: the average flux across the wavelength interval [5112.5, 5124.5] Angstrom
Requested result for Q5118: 160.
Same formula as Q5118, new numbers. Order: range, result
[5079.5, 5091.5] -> 168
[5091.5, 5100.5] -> 142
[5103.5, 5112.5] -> 165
